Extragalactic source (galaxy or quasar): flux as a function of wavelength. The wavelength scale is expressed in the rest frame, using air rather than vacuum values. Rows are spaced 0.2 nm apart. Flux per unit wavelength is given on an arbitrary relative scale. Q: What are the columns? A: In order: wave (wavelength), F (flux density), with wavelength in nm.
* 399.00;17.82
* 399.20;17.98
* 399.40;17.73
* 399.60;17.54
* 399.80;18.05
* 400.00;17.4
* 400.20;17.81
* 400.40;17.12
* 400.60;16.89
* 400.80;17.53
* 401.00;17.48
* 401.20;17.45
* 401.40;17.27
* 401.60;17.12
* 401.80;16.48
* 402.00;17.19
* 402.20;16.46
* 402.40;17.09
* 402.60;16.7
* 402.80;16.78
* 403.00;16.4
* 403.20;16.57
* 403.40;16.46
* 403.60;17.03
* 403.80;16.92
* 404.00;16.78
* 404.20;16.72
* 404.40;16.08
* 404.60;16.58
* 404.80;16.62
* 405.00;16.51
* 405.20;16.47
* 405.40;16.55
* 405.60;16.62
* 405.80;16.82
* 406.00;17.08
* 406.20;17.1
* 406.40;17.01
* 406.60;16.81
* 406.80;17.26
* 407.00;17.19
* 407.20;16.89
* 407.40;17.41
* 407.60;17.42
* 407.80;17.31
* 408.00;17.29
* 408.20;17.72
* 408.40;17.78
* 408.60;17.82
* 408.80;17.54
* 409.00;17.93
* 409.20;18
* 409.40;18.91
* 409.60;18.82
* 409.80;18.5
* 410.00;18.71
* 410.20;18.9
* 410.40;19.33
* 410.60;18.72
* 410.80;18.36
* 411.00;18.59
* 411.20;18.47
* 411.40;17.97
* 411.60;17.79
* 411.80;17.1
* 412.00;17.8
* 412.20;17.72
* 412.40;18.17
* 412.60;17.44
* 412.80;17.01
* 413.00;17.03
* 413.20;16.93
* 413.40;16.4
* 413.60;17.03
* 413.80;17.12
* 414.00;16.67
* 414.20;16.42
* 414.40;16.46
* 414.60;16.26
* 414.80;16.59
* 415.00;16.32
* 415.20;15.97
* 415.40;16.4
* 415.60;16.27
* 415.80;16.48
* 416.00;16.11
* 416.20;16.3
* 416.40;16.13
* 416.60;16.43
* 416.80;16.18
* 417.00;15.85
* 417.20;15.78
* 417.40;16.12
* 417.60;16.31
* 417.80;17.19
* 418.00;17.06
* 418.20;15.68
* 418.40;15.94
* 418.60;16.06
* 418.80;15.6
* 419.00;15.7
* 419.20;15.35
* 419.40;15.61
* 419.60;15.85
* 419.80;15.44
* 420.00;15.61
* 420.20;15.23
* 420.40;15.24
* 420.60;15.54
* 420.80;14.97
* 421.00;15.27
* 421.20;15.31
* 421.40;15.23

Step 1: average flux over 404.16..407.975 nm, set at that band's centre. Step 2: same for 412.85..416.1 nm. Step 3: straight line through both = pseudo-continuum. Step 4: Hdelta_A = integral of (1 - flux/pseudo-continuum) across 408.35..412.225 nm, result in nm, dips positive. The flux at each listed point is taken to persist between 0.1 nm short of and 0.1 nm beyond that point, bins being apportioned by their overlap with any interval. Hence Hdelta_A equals -0.36 nm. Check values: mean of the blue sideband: 16.9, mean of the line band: 18.3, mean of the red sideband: 16.5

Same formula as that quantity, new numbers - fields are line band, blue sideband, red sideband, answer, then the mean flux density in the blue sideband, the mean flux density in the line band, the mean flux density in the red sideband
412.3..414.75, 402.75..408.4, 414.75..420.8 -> -0.09 nm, 16.9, 16.9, 16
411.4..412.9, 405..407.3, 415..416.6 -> -0.10 nm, 16.9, 17.6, 16.3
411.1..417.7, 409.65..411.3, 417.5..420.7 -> 0.24 nm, 18.7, 16.8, 15.8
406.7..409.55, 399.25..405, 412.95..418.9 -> -0.15 nm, 17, 17.6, 16.4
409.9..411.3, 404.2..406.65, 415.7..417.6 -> -0.19 nm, 16.7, 18.7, 16.2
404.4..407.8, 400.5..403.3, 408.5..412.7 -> 0.13 nm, 17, 16.9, 18.2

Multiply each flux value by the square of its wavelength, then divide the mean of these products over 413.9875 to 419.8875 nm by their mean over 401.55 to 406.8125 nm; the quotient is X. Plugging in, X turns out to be 1.03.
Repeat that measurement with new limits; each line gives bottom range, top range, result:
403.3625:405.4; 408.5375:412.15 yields 1.13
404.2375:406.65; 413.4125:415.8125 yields 1.03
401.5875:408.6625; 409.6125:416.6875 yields 1.06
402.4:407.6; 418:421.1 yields 1.00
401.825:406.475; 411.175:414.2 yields 1.08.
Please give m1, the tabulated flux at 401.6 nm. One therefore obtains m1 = 17.12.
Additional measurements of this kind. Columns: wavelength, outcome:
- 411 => 18.59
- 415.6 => 16.27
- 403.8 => 16.92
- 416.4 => 16.13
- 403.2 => 16.57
